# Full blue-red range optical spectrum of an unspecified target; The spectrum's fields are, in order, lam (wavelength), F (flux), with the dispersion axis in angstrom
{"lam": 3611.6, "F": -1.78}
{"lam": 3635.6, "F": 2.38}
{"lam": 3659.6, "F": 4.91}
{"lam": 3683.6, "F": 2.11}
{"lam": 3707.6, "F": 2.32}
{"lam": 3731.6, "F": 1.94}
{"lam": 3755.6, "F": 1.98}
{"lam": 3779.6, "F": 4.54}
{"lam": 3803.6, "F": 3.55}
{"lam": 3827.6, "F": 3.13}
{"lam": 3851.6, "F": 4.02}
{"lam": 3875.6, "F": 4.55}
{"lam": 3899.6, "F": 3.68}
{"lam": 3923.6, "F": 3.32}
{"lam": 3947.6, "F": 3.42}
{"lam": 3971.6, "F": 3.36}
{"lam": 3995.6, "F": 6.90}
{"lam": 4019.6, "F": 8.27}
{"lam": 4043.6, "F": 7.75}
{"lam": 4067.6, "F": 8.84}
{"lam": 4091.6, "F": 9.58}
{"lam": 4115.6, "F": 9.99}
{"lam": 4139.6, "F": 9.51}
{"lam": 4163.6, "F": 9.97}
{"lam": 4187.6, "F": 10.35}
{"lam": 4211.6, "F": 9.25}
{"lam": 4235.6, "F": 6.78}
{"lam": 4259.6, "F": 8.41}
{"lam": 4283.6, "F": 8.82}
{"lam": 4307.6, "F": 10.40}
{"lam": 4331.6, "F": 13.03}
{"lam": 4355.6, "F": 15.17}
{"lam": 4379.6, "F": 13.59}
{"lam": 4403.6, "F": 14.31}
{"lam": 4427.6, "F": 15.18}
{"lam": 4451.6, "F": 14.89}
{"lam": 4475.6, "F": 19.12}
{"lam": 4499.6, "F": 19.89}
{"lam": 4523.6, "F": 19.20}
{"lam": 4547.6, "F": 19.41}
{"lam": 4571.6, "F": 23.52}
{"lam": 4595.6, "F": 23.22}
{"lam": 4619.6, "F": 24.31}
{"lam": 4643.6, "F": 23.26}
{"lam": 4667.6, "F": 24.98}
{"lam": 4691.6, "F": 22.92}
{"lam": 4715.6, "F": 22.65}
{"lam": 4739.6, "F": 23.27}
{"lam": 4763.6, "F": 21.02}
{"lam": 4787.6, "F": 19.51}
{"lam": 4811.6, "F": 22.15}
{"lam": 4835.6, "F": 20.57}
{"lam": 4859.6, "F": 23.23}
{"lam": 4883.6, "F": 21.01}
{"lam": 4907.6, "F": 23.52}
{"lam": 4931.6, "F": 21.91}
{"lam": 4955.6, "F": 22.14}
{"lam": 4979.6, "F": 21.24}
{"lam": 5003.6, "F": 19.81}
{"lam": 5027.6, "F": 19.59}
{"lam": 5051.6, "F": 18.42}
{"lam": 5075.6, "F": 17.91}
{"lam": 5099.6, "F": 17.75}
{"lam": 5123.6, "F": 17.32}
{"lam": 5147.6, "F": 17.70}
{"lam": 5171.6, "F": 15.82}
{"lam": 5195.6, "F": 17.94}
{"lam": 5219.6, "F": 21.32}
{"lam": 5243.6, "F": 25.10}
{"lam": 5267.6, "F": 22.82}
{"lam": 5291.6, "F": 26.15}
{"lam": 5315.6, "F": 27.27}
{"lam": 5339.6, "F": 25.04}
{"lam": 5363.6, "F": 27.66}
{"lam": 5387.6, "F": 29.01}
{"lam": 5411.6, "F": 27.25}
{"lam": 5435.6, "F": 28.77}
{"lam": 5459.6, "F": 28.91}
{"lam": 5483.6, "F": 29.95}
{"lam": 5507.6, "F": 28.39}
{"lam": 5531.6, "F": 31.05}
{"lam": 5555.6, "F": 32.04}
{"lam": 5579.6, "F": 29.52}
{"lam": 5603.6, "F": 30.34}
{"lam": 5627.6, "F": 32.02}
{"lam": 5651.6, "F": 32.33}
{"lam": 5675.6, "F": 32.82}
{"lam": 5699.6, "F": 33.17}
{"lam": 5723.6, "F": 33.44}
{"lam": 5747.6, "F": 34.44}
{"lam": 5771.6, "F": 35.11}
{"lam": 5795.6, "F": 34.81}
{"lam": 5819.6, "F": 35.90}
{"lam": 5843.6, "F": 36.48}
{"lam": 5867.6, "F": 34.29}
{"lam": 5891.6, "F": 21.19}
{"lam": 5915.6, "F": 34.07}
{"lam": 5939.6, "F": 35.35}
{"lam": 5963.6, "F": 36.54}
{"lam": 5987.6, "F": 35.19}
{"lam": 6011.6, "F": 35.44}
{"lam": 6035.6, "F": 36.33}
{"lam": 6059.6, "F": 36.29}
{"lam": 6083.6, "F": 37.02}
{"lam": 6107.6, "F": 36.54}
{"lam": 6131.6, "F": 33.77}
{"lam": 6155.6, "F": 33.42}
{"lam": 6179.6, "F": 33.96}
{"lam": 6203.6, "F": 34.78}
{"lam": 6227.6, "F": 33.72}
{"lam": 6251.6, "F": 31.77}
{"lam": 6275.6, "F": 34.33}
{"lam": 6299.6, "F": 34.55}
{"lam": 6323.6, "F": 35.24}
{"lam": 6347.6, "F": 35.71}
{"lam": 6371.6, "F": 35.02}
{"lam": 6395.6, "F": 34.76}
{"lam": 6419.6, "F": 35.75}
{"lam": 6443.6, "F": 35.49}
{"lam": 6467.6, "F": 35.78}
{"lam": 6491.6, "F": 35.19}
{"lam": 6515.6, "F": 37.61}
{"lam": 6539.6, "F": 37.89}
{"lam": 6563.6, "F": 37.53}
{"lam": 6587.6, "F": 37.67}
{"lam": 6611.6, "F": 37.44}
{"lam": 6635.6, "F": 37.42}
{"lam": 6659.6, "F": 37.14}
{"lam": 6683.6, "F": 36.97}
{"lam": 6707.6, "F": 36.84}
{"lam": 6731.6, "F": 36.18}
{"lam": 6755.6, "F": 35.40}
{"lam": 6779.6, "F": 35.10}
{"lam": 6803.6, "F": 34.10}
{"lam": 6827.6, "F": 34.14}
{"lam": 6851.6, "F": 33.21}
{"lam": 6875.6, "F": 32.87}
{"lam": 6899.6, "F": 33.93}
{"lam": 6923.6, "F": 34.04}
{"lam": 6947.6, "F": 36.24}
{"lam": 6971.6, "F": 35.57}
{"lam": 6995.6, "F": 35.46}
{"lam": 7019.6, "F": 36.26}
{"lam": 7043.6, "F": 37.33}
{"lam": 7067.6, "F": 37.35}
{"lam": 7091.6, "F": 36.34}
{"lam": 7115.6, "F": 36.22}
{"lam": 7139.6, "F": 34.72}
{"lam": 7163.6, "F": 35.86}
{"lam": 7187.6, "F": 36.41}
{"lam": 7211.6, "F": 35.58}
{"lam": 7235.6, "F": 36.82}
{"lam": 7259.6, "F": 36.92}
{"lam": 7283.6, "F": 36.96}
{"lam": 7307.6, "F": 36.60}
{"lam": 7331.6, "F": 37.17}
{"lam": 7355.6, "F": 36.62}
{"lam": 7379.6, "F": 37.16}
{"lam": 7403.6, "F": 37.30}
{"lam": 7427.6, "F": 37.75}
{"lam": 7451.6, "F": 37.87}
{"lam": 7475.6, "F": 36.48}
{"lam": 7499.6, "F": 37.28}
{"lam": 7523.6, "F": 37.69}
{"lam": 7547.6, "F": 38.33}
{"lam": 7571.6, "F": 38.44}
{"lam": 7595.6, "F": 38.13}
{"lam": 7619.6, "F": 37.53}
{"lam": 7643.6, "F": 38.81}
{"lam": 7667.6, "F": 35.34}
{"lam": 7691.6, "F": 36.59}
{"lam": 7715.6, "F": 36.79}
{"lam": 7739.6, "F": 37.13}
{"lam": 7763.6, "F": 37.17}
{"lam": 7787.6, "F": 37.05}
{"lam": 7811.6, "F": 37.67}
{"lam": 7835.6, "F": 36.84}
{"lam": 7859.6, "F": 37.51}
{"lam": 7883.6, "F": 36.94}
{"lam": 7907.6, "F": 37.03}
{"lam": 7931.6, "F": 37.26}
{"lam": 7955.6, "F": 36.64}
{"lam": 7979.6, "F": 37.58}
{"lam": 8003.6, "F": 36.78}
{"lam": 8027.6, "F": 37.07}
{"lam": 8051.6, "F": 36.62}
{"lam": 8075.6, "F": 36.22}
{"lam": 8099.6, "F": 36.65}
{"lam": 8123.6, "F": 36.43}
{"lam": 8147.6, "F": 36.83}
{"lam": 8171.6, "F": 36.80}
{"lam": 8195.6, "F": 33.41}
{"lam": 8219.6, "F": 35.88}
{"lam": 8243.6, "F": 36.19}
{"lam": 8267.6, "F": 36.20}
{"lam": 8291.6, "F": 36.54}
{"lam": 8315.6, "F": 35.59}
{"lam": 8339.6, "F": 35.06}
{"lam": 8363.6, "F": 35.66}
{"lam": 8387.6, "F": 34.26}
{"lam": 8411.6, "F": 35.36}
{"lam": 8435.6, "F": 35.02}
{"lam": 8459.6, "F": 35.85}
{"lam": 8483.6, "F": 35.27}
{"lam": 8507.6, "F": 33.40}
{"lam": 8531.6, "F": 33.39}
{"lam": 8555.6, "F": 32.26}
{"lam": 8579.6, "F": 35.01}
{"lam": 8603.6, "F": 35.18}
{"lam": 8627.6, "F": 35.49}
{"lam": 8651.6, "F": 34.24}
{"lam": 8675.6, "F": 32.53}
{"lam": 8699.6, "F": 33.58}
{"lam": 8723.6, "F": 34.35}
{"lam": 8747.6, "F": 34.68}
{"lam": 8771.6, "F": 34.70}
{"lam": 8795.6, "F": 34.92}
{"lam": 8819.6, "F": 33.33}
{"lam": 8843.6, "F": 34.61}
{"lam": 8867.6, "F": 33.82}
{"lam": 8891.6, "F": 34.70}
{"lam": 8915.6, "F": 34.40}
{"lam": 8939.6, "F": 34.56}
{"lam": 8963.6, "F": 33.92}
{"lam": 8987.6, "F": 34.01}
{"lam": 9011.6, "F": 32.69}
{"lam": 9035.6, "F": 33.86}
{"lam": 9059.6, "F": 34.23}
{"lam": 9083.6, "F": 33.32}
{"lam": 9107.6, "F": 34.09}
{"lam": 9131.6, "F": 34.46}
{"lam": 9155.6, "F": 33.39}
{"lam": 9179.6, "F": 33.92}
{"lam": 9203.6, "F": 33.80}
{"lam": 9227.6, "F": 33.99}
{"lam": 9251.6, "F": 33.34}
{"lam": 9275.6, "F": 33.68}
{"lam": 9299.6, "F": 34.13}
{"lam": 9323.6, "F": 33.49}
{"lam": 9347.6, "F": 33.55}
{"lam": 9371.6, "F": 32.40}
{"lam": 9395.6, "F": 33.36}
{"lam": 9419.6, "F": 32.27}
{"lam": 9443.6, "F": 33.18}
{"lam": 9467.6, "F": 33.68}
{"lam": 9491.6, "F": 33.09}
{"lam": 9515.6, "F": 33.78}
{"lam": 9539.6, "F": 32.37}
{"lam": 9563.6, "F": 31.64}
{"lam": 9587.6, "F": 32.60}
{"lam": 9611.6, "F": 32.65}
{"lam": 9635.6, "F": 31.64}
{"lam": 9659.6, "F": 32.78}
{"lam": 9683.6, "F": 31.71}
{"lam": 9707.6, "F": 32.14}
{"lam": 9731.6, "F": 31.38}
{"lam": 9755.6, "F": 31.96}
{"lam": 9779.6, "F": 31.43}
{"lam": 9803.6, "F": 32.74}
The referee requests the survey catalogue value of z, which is 0.000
